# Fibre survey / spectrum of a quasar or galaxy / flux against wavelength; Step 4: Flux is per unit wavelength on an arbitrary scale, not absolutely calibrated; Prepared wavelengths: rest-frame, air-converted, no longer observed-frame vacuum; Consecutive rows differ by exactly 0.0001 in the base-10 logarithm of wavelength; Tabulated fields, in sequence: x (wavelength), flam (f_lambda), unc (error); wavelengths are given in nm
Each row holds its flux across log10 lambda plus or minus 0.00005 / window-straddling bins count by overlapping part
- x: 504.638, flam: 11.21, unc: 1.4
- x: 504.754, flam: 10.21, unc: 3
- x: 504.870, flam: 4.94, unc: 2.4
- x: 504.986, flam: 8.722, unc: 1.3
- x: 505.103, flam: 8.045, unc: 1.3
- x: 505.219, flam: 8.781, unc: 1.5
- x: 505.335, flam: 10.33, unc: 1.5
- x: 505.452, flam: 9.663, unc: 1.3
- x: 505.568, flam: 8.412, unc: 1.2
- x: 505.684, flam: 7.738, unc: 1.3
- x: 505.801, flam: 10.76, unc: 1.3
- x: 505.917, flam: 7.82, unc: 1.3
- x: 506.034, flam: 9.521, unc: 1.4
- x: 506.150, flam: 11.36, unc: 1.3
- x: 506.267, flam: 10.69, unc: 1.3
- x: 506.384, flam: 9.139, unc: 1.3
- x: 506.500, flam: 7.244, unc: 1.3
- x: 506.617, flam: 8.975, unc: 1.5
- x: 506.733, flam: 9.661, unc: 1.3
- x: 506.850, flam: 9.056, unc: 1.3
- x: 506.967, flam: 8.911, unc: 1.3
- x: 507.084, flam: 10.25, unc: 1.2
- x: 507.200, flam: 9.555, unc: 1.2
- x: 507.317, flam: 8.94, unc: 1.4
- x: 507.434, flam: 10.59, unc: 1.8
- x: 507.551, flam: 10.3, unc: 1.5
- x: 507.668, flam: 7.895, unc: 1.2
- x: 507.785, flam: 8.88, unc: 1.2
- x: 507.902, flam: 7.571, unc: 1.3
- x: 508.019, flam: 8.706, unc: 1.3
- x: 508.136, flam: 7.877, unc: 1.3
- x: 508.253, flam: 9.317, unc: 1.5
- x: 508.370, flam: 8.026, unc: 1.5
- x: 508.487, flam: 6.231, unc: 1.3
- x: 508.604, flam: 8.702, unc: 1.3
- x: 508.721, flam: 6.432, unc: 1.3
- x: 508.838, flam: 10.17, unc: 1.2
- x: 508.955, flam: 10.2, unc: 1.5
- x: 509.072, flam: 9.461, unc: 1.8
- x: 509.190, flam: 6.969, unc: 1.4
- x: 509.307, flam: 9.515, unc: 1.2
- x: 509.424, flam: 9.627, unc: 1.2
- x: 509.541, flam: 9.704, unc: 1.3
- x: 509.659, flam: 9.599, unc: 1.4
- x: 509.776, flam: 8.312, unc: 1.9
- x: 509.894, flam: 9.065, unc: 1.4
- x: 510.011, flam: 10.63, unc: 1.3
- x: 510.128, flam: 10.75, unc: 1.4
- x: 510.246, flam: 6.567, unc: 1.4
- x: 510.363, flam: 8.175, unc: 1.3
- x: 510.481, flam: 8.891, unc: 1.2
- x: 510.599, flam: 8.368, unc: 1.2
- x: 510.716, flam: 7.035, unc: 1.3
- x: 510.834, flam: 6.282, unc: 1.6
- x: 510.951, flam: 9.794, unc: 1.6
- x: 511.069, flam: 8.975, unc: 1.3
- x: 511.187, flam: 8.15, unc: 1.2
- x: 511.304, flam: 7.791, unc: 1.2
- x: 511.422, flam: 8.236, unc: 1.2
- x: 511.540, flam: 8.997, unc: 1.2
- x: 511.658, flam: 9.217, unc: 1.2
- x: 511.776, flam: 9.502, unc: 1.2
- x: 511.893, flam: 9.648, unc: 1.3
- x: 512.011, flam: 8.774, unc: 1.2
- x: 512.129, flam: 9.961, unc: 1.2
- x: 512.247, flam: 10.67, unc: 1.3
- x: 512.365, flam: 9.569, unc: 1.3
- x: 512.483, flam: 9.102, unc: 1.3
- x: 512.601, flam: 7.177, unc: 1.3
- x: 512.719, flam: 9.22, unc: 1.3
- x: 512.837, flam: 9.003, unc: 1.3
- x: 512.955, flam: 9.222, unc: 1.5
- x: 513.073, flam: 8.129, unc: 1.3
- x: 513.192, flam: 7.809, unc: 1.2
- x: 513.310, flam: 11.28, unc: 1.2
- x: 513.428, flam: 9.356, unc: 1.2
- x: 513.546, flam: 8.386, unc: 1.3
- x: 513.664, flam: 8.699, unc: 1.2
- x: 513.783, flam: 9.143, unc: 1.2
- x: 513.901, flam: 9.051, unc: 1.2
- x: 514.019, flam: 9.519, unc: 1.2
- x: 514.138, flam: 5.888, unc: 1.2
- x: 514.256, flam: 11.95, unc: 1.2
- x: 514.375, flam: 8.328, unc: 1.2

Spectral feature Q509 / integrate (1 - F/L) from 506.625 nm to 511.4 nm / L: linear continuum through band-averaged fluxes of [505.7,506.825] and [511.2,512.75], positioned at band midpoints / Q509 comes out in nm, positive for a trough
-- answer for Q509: 0.23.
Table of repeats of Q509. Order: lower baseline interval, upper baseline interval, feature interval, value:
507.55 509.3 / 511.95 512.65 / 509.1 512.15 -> 0.03 nm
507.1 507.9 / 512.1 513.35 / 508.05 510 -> 0.10 nm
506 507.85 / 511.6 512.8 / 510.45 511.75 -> 0.13 nm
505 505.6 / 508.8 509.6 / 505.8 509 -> 0.08 nm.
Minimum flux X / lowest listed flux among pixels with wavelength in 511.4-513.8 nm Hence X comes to 7.177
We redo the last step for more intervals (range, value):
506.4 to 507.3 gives 7.244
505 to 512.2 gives 6.231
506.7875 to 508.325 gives 7.571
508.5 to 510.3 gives 6.432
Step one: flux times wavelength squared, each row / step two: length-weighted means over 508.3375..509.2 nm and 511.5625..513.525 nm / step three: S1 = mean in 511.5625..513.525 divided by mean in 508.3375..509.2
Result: 1.1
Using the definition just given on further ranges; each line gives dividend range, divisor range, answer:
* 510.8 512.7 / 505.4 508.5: 1.00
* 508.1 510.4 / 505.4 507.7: 0.95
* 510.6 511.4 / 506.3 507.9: 0.89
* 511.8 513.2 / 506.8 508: 1.01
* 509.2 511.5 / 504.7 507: 0.98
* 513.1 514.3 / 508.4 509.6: 1.06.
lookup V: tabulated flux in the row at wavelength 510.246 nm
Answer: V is 6.567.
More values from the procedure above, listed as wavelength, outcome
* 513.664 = 8.699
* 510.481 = 8.891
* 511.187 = 8.15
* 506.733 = 9.661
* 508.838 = 10.17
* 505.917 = 7.82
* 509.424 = 9.627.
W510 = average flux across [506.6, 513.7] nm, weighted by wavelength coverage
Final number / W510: 8.88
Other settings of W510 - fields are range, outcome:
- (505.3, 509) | 9.02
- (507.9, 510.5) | 8.74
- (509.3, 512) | 8.81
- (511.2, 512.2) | 9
